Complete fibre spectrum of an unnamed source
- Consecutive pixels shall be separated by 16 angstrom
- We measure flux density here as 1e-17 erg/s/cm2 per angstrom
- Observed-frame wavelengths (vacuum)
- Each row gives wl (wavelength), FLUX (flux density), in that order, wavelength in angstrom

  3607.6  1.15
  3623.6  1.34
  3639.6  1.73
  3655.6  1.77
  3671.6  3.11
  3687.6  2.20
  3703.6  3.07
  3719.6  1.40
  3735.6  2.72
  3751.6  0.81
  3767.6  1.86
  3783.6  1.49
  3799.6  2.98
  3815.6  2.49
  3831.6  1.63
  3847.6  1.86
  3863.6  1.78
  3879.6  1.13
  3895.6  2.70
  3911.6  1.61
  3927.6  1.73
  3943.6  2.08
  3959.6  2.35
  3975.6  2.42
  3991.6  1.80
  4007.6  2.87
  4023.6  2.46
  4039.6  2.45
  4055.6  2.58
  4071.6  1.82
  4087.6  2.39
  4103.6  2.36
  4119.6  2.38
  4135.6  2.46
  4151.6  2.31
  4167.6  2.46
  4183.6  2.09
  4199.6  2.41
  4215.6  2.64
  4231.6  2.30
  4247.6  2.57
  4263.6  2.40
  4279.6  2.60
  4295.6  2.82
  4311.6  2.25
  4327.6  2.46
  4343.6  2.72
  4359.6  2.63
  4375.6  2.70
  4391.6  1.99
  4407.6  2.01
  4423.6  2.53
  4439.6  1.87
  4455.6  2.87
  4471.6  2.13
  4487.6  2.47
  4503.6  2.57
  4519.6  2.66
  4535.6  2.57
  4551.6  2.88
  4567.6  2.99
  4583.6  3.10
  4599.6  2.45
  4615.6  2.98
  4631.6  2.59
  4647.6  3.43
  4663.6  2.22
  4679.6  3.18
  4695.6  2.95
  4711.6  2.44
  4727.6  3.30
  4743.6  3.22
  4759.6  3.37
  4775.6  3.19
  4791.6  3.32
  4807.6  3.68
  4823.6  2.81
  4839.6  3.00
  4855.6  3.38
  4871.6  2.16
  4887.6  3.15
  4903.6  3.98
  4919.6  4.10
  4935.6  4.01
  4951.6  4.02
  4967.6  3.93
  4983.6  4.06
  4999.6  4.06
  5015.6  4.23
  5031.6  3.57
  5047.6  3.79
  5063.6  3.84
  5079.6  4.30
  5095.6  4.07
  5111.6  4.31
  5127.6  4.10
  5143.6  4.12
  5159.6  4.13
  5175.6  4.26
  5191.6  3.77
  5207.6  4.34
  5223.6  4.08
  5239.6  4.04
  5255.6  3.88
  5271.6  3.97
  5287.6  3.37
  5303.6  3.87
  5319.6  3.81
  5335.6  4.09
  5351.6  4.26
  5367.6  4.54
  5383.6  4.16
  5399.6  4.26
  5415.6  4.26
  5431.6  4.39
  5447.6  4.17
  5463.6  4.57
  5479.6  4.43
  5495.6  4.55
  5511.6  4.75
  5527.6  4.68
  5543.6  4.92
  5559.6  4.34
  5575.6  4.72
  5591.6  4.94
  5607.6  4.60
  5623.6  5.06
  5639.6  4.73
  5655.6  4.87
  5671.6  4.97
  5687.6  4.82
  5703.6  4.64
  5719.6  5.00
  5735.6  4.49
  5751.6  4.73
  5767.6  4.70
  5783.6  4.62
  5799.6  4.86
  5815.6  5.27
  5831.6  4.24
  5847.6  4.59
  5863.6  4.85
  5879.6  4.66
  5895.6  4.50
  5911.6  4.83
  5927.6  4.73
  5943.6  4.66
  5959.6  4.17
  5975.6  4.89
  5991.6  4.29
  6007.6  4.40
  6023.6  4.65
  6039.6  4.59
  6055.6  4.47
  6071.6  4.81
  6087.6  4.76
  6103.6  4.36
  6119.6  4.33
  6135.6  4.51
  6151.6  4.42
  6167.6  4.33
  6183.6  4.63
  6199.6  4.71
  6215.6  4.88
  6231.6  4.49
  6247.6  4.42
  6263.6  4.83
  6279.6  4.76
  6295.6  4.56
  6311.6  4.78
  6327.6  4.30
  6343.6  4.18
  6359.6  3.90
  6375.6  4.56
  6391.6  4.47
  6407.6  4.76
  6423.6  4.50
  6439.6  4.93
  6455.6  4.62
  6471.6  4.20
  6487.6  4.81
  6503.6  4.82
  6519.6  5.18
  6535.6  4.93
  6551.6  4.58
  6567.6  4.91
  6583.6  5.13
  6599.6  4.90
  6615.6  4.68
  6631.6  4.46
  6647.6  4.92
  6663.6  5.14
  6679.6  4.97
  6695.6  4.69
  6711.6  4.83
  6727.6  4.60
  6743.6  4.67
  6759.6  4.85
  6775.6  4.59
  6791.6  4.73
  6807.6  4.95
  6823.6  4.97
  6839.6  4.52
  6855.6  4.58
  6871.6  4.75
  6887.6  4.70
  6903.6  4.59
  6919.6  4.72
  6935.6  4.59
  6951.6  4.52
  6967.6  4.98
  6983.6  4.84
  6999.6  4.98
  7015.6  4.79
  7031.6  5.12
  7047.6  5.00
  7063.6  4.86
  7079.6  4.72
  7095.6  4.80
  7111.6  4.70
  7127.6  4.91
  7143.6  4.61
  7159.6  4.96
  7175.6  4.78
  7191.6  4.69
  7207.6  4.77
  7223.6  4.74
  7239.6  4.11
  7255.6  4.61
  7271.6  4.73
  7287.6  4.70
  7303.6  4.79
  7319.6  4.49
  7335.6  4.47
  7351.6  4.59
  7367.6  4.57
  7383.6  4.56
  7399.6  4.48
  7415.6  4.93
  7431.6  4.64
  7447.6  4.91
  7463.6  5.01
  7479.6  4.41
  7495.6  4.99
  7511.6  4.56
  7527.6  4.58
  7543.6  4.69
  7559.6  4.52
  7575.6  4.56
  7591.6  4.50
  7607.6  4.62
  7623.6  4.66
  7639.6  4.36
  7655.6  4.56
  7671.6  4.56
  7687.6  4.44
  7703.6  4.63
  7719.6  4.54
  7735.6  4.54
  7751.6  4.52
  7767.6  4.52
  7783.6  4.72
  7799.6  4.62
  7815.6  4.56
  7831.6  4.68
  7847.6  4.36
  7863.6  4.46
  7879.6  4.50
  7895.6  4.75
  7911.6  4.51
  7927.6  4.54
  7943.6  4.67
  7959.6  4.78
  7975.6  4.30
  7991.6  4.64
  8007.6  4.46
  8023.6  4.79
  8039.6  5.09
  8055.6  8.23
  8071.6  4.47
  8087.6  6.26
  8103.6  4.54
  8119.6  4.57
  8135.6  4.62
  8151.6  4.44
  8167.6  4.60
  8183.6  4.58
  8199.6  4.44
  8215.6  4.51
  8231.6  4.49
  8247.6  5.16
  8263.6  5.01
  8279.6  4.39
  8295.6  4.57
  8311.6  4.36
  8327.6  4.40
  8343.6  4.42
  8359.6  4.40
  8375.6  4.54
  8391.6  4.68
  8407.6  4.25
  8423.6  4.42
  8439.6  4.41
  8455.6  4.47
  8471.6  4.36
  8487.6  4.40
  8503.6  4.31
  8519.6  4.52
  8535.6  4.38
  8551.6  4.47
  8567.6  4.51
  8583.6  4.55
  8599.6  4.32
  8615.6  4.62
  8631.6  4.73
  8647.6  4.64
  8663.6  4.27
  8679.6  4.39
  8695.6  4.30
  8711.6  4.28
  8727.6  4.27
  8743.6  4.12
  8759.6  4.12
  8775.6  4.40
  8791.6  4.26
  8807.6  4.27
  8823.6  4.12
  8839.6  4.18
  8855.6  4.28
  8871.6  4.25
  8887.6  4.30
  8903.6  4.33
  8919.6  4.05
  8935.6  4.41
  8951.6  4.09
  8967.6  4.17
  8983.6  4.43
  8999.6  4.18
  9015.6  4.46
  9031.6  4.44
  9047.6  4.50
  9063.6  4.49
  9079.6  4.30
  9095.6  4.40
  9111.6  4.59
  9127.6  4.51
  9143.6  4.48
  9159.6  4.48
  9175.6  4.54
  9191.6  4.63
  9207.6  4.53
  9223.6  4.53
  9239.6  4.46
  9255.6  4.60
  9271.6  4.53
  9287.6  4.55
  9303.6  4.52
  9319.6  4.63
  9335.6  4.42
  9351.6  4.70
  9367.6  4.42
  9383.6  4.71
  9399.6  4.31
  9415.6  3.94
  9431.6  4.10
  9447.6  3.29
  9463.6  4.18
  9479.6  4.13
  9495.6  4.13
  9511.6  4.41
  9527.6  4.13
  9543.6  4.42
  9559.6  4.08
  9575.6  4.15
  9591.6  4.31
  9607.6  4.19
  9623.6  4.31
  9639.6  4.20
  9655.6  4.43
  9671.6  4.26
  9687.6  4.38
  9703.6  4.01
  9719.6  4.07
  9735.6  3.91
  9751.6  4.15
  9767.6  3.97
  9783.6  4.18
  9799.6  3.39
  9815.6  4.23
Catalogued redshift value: 0.23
